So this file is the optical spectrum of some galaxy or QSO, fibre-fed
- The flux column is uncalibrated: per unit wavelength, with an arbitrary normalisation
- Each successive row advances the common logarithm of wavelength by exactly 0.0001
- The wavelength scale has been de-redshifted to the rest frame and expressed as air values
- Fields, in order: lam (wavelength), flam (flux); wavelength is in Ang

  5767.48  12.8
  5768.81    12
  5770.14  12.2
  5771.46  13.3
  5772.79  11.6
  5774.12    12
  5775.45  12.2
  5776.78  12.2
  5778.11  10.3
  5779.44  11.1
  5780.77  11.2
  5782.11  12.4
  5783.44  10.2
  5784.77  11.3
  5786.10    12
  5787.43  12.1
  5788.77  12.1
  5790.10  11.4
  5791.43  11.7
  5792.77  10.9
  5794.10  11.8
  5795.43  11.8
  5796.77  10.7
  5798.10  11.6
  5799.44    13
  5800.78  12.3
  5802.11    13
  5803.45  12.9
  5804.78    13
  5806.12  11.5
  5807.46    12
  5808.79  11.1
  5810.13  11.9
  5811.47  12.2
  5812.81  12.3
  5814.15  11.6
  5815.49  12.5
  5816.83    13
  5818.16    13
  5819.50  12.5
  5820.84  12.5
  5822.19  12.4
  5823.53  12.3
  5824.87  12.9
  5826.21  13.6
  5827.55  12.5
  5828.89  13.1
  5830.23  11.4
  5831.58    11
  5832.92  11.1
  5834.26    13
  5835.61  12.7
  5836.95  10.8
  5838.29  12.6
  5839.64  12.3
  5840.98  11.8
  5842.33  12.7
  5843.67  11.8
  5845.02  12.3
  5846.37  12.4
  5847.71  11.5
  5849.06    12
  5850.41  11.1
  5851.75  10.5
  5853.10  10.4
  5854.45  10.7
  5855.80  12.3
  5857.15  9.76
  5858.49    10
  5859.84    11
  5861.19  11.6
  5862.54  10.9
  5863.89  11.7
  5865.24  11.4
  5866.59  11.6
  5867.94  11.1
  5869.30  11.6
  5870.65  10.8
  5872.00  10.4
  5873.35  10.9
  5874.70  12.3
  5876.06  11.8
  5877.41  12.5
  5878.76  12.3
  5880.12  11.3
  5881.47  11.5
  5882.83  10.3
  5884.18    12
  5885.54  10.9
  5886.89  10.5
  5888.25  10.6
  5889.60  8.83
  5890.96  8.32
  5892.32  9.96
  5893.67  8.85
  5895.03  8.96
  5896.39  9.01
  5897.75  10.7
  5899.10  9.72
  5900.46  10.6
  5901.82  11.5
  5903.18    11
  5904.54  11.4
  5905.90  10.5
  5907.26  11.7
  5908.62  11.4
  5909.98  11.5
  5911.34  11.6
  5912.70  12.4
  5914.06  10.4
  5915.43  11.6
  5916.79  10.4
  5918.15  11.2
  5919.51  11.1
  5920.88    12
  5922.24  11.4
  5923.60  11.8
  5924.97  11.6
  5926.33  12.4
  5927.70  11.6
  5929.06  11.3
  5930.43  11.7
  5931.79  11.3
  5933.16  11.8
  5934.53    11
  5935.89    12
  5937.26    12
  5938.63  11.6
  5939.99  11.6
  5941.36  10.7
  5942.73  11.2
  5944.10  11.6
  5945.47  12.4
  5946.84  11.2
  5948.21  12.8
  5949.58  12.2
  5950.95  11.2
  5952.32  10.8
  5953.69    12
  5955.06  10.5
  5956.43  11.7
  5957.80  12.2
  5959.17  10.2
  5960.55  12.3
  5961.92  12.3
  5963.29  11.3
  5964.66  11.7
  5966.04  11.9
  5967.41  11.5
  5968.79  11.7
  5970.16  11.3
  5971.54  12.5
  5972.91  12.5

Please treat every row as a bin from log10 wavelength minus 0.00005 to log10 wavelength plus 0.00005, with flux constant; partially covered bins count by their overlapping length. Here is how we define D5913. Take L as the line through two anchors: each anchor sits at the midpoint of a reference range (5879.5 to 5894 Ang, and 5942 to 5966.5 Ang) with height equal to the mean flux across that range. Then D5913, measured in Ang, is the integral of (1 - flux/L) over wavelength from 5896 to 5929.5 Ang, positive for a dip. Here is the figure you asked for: -1.2 Ang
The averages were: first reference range 10.3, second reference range 11.6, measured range 11.2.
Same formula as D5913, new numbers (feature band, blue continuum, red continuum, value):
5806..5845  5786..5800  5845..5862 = -2.8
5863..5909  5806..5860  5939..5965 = 3.7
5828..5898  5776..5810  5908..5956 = 2.8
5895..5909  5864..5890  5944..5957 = 0.9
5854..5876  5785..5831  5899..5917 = 0.9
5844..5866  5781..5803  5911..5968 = 0.8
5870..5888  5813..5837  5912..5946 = 0.9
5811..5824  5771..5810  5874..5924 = -1.0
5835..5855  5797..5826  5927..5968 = 0.7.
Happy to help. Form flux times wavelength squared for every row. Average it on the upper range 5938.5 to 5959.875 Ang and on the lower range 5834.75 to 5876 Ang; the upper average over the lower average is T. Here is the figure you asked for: 1.0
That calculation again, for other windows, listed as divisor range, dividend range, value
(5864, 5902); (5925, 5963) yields 1.11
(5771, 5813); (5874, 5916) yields 0.95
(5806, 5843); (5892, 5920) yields 0.90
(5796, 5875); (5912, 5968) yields 1.01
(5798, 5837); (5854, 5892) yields 0.91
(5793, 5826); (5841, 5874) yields 0.94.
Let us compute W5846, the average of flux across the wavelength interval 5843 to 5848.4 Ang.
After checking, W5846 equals 12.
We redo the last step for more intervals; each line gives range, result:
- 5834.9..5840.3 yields 12.1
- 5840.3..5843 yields 12.3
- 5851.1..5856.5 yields 11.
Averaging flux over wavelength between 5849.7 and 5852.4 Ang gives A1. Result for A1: 10.8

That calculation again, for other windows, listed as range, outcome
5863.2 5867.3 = 11.6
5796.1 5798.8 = 11.2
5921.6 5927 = 11.8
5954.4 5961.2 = 11.4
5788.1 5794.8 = 11.6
